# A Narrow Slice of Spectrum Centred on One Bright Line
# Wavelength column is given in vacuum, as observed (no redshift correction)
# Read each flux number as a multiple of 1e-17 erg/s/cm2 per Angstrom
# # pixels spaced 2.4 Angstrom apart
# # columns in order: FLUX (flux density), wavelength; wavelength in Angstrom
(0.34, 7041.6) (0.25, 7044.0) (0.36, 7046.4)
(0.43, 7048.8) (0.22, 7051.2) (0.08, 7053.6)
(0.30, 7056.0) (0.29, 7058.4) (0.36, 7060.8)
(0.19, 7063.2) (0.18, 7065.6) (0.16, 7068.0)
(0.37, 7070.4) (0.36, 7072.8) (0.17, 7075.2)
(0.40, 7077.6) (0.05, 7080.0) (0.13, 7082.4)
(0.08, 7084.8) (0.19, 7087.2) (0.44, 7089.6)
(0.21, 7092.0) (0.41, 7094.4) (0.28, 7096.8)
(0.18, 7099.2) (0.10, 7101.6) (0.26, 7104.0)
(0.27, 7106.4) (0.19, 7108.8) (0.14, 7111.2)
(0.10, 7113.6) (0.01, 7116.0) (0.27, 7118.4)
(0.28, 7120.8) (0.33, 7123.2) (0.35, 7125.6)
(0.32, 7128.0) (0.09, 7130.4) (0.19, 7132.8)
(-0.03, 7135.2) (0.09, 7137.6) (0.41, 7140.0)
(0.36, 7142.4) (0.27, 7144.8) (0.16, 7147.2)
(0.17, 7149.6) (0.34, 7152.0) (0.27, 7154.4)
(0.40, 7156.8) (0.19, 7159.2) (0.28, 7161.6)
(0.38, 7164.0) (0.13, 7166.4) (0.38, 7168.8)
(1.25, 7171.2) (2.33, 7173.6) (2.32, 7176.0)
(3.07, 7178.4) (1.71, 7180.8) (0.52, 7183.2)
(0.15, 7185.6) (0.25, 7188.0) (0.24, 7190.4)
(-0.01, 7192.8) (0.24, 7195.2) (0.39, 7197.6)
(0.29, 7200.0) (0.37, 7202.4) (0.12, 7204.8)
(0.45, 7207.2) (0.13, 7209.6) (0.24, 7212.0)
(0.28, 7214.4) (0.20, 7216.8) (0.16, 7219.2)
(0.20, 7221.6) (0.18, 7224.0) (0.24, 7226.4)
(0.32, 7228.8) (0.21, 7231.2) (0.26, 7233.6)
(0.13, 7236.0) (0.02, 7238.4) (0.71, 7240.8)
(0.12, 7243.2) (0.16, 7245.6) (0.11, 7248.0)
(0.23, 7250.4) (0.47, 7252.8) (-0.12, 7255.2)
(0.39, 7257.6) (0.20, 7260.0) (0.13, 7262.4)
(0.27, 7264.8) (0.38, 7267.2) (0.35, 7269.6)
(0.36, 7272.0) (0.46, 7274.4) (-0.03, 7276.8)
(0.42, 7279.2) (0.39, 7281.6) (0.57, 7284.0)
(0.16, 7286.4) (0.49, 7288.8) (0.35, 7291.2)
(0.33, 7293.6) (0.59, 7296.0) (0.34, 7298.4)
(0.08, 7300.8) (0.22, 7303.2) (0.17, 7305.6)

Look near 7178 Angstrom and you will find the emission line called [O II] 3727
